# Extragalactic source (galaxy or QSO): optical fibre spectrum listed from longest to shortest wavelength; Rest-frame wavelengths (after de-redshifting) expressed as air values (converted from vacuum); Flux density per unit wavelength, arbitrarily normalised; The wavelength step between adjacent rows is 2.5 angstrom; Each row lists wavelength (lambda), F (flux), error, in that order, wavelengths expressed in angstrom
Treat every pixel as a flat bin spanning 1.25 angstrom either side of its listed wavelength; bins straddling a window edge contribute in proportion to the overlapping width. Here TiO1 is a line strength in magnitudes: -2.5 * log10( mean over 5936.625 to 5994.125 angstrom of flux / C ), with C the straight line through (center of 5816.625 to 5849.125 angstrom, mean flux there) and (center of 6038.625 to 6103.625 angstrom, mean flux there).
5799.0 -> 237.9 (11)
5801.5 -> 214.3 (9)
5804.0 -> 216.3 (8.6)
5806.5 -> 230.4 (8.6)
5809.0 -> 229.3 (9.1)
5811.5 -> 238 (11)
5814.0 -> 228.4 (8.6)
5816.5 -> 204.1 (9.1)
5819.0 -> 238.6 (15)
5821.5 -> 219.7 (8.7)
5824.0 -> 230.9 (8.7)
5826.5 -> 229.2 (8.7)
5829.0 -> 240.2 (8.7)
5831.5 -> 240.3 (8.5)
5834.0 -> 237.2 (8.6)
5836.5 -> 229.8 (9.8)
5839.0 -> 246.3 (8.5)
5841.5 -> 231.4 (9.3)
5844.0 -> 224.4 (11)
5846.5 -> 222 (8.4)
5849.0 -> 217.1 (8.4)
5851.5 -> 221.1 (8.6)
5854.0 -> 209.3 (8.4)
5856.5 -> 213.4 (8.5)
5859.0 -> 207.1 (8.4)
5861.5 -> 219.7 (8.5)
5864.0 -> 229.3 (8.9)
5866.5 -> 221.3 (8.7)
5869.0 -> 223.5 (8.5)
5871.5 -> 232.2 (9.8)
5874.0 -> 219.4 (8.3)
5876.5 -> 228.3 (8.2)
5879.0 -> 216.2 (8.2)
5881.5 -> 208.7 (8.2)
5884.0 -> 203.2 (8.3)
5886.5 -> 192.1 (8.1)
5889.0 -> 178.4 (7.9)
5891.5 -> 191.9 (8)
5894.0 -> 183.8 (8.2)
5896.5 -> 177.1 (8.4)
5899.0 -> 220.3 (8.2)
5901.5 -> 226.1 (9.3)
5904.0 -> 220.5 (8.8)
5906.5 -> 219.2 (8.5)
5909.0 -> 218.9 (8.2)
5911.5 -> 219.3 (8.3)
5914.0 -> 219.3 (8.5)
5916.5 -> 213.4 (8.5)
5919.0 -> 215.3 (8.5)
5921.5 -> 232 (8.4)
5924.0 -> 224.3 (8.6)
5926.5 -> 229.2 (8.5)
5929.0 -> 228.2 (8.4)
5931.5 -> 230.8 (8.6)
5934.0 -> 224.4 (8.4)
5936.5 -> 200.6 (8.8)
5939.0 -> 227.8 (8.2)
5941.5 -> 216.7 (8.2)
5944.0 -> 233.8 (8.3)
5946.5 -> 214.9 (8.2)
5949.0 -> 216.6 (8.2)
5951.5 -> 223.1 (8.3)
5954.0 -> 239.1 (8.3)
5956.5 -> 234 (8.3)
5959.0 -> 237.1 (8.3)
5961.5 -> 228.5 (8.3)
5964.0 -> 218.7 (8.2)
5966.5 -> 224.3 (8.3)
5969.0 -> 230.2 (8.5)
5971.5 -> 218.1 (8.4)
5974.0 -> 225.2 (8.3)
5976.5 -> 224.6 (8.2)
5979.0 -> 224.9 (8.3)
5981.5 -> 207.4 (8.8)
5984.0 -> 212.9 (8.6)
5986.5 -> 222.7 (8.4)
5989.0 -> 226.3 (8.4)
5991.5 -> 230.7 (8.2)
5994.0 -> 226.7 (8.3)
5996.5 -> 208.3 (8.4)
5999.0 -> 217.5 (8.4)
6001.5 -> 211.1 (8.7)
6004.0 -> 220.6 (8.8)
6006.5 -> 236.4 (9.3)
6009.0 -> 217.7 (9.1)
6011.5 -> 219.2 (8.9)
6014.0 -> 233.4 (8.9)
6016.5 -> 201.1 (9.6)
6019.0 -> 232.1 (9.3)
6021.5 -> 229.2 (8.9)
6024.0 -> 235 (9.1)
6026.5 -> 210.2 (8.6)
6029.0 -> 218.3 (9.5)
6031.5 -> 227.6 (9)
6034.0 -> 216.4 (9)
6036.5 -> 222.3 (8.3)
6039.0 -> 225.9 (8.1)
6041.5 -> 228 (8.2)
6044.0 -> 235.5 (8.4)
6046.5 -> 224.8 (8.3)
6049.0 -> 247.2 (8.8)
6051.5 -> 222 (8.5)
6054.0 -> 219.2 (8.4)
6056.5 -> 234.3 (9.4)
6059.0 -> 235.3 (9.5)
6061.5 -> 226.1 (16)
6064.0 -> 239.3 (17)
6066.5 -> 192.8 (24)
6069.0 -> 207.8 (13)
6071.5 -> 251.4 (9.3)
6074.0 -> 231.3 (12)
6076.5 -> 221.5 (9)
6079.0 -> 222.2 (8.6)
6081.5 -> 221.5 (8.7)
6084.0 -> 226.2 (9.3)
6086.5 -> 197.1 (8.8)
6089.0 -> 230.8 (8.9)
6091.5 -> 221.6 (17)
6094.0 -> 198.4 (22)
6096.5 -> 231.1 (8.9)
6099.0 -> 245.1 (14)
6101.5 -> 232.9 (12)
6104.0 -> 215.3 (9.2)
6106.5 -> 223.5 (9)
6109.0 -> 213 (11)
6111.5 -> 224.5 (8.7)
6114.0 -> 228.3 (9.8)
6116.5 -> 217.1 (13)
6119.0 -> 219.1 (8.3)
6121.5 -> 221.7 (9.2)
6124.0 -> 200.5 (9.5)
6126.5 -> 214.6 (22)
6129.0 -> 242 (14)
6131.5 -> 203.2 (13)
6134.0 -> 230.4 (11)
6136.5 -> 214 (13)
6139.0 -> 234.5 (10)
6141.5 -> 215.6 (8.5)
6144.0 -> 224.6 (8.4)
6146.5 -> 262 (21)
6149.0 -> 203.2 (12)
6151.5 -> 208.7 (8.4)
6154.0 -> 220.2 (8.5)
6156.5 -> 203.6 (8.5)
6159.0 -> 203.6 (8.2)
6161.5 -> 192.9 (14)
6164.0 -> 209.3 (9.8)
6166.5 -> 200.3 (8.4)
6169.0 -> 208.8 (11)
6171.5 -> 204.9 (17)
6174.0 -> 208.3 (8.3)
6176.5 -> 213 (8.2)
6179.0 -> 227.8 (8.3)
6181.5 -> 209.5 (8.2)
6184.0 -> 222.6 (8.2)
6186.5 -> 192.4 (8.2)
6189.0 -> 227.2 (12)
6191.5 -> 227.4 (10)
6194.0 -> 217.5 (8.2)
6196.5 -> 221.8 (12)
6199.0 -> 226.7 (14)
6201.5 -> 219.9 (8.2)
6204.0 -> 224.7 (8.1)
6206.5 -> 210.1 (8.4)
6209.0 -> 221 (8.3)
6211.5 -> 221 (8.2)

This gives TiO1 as 0.02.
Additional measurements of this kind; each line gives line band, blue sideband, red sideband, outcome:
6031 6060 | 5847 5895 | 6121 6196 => -0.07 mag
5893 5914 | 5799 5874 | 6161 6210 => 0.06 mag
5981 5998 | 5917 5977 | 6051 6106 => 0.02 mag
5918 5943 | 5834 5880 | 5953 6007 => 0.00 mag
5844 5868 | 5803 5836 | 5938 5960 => 0.05 mag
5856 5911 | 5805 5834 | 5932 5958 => 0.08 mag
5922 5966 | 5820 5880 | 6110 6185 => -0.01 mag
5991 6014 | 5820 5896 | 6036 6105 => 0.01 mag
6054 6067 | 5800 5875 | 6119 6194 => -0.04 mag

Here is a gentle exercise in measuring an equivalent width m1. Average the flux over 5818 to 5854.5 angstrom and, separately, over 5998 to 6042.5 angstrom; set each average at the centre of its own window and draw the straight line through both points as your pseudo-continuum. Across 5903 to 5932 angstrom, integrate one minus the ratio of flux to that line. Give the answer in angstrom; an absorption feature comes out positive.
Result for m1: 0.5 angstrom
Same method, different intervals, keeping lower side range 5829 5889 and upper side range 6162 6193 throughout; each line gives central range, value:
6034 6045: -0.5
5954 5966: -0.7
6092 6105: -0.6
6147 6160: 0.1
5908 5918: 0.1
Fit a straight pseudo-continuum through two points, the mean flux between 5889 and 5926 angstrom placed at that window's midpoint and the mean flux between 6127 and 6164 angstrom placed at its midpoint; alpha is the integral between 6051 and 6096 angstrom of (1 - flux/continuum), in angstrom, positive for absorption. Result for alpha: -1.3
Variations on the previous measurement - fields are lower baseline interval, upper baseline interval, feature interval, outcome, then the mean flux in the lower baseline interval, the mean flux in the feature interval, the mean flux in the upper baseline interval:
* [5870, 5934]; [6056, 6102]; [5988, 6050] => -0.87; 214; 224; 224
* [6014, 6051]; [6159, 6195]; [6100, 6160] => -1.15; 225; 220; 211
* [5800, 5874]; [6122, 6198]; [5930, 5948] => 0.09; 226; 221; 216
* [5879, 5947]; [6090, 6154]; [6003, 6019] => -0.35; 214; 222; 222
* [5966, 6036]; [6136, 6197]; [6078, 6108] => -0.57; 222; 222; 215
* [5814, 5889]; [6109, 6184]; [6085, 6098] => 0.04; 222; 217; 216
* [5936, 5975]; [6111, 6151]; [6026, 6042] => 0.15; 225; 221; 222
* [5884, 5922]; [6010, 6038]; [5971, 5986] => -0.16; 208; 219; 222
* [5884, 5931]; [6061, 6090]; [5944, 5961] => -1.07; 212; 228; 222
